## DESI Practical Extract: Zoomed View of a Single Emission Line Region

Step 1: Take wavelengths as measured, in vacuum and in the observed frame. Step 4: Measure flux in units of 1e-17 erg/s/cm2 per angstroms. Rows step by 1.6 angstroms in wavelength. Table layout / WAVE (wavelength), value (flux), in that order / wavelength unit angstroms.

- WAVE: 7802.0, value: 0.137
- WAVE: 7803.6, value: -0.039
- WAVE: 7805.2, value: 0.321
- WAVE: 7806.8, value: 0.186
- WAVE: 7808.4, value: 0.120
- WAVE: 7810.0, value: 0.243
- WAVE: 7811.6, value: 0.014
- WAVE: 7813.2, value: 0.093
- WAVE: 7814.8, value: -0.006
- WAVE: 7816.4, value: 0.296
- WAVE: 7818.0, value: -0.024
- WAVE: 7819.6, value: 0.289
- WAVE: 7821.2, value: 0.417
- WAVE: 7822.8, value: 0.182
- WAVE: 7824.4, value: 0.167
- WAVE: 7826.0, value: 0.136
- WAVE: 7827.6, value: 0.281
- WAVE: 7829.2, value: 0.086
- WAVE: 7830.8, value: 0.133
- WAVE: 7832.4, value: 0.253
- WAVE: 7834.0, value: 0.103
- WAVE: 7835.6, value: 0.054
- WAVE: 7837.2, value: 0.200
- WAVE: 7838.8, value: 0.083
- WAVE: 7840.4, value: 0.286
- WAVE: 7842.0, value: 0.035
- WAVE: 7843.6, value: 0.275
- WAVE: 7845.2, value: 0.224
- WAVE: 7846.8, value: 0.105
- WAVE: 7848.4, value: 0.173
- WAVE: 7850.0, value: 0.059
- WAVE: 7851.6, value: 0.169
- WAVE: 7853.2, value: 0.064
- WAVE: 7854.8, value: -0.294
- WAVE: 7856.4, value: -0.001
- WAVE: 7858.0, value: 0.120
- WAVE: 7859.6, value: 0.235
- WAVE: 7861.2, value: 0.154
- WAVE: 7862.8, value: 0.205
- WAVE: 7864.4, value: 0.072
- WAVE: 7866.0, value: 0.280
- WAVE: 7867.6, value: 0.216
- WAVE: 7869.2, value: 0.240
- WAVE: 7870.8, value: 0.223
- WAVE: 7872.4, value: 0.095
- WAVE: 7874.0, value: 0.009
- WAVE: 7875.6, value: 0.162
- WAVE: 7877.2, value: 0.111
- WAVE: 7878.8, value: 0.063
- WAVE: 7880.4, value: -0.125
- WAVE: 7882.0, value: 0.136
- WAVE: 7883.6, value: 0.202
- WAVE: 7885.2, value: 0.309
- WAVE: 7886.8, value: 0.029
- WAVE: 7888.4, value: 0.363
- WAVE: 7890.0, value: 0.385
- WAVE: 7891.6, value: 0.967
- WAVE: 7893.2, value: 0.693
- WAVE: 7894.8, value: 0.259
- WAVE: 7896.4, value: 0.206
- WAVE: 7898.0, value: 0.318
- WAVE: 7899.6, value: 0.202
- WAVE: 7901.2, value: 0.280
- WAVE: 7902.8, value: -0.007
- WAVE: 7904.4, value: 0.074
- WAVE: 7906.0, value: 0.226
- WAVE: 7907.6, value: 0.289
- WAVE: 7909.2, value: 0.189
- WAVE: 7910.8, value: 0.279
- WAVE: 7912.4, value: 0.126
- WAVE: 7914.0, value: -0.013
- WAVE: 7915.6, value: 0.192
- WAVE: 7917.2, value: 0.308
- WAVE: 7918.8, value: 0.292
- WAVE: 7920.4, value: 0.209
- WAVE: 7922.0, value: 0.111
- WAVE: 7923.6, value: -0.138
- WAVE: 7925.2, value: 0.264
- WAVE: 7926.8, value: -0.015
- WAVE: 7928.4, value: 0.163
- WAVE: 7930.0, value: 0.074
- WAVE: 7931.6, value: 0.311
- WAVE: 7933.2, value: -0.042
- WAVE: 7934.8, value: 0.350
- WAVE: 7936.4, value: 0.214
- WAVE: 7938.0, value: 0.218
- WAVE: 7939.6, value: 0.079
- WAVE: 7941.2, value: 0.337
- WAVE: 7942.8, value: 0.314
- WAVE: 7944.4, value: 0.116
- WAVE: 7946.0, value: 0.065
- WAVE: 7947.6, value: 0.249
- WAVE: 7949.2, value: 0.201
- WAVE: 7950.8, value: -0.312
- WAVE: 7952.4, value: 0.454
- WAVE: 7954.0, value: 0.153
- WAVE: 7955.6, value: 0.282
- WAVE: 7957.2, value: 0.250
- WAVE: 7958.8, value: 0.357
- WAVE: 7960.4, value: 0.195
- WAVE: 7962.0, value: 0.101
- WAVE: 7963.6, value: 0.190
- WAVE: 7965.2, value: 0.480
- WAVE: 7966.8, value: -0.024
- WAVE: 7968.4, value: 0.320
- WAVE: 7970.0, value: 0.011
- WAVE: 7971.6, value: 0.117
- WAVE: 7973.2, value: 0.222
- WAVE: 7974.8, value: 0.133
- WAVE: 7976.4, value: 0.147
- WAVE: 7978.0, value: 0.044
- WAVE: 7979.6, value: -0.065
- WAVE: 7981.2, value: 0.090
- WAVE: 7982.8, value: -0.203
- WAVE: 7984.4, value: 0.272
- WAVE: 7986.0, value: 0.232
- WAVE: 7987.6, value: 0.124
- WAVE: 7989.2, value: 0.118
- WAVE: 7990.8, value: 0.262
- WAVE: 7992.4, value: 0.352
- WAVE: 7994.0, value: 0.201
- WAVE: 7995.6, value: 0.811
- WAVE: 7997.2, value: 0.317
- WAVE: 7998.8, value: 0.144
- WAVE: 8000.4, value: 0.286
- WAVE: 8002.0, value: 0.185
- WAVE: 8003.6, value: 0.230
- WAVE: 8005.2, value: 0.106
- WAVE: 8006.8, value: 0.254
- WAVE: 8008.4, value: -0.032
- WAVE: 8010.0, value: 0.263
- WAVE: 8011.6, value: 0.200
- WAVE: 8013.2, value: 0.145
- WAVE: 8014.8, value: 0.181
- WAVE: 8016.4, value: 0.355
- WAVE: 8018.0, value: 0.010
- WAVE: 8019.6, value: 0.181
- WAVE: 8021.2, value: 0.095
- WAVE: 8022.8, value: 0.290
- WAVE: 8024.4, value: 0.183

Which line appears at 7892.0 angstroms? H-gamma 4340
